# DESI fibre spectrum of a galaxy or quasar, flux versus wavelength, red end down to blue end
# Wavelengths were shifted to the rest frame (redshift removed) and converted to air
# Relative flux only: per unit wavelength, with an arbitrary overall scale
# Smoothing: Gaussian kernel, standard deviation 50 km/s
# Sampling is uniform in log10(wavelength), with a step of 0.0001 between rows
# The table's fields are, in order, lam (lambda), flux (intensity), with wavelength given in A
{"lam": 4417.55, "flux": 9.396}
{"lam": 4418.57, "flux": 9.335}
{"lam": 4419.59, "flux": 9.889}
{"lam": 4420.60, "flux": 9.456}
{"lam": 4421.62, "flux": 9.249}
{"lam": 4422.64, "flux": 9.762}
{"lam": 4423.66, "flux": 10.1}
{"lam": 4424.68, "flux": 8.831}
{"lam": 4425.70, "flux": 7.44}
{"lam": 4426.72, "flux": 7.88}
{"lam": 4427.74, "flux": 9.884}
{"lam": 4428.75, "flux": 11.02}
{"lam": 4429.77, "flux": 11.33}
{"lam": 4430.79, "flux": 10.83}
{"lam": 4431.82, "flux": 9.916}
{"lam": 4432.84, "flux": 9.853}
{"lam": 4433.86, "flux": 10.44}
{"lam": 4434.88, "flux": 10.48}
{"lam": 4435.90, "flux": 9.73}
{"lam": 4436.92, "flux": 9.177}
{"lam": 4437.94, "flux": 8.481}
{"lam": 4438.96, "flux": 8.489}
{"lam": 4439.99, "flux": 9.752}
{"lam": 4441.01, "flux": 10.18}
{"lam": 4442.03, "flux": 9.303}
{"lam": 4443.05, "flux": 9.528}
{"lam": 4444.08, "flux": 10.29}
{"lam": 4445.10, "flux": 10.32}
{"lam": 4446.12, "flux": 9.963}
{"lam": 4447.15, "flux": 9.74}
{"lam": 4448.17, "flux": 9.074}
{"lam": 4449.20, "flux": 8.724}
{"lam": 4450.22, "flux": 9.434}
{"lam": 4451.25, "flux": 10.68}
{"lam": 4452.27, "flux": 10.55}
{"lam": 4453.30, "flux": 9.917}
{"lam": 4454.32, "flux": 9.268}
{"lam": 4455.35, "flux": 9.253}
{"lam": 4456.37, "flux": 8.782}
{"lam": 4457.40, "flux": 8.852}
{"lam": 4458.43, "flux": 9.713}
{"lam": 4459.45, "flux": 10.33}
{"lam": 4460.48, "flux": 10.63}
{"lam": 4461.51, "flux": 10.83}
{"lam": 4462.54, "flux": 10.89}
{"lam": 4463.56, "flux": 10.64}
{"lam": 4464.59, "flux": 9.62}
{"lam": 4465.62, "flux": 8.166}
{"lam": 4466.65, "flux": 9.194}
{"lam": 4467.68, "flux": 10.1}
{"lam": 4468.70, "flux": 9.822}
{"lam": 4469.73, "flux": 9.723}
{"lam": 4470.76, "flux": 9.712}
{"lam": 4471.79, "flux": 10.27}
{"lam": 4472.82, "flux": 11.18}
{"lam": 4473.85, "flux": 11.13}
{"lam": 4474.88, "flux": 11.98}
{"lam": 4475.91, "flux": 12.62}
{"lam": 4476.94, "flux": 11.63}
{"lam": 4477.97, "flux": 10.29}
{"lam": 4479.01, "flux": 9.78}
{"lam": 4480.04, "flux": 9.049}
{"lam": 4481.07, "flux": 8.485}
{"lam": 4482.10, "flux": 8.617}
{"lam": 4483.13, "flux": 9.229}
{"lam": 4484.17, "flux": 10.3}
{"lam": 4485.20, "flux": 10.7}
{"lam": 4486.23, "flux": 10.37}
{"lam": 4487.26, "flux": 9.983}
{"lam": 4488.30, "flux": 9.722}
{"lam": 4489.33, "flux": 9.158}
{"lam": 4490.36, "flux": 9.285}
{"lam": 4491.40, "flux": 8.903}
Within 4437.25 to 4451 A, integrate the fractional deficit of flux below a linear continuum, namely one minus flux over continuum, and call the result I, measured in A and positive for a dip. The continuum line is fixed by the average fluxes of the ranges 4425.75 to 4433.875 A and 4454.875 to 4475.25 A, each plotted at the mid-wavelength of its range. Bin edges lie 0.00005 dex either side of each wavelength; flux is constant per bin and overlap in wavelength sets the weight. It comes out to 0.7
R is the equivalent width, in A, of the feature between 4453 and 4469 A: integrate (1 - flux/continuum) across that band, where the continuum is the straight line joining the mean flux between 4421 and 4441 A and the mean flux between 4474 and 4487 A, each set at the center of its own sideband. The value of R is 0.4 A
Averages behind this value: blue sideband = 9.62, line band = 9.75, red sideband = 10.3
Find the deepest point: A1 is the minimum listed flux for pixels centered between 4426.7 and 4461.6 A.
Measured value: 7.88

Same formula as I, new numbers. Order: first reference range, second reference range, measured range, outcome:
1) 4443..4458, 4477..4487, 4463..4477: -1.0 A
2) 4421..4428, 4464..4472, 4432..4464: -1.7 A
